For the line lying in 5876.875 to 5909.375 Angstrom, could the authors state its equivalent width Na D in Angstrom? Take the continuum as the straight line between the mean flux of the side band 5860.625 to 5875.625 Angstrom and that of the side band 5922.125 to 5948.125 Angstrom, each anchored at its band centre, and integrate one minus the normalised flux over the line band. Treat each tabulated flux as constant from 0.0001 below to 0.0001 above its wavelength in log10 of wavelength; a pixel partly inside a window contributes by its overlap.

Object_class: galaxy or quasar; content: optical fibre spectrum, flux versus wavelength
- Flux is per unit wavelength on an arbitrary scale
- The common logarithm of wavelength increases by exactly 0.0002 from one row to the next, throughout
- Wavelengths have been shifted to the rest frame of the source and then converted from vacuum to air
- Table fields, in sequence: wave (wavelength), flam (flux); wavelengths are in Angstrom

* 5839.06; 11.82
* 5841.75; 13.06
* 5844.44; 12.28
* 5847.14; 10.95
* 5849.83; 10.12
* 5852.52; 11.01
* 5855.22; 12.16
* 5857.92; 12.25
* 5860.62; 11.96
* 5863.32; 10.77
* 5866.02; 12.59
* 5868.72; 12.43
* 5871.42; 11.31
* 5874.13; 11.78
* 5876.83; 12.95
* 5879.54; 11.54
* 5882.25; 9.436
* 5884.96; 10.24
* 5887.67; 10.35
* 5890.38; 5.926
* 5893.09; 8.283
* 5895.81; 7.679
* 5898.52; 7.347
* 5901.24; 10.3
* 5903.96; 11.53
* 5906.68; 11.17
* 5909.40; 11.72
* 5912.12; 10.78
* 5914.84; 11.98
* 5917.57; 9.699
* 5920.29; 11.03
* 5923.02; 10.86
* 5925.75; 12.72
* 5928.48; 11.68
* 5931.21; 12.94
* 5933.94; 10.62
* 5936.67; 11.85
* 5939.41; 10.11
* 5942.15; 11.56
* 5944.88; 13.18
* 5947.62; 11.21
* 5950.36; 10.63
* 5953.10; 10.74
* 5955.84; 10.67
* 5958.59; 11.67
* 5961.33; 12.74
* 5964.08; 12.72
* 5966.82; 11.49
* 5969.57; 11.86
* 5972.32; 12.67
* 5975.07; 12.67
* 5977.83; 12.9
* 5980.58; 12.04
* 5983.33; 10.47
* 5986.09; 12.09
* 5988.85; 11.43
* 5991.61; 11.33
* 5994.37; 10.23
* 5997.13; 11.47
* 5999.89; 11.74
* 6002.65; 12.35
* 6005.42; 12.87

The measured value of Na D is 5.8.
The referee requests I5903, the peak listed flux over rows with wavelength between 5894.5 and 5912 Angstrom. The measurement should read 11.72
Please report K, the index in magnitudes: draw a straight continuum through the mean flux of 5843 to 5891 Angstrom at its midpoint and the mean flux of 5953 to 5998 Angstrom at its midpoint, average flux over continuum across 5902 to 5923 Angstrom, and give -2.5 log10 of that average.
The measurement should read 0.03 mag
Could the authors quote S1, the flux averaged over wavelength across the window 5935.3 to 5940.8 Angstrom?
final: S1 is 11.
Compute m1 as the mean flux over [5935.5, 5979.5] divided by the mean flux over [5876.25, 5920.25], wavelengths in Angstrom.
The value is 1.17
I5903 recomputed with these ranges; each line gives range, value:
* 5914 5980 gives 13.18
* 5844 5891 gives 12.95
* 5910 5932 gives 12.94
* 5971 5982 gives 12.9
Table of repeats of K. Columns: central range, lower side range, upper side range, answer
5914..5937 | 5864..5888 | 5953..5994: 0.02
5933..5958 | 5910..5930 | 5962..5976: 0.06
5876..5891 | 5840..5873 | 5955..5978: 0.16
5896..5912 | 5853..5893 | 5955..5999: 0.10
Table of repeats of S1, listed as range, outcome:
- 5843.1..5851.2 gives 11.1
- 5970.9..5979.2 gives 12.7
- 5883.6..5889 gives 10.3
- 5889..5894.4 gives 7.12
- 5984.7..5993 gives 11.6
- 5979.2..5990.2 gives 11.5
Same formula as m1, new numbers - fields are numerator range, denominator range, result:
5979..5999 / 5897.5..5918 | 1.06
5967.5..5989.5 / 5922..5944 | 1.04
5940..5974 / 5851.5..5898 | 1.10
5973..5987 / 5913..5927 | 1.07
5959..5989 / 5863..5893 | 1.13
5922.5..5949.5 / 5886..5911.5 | 1.24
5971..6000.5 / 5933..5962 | 1.03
